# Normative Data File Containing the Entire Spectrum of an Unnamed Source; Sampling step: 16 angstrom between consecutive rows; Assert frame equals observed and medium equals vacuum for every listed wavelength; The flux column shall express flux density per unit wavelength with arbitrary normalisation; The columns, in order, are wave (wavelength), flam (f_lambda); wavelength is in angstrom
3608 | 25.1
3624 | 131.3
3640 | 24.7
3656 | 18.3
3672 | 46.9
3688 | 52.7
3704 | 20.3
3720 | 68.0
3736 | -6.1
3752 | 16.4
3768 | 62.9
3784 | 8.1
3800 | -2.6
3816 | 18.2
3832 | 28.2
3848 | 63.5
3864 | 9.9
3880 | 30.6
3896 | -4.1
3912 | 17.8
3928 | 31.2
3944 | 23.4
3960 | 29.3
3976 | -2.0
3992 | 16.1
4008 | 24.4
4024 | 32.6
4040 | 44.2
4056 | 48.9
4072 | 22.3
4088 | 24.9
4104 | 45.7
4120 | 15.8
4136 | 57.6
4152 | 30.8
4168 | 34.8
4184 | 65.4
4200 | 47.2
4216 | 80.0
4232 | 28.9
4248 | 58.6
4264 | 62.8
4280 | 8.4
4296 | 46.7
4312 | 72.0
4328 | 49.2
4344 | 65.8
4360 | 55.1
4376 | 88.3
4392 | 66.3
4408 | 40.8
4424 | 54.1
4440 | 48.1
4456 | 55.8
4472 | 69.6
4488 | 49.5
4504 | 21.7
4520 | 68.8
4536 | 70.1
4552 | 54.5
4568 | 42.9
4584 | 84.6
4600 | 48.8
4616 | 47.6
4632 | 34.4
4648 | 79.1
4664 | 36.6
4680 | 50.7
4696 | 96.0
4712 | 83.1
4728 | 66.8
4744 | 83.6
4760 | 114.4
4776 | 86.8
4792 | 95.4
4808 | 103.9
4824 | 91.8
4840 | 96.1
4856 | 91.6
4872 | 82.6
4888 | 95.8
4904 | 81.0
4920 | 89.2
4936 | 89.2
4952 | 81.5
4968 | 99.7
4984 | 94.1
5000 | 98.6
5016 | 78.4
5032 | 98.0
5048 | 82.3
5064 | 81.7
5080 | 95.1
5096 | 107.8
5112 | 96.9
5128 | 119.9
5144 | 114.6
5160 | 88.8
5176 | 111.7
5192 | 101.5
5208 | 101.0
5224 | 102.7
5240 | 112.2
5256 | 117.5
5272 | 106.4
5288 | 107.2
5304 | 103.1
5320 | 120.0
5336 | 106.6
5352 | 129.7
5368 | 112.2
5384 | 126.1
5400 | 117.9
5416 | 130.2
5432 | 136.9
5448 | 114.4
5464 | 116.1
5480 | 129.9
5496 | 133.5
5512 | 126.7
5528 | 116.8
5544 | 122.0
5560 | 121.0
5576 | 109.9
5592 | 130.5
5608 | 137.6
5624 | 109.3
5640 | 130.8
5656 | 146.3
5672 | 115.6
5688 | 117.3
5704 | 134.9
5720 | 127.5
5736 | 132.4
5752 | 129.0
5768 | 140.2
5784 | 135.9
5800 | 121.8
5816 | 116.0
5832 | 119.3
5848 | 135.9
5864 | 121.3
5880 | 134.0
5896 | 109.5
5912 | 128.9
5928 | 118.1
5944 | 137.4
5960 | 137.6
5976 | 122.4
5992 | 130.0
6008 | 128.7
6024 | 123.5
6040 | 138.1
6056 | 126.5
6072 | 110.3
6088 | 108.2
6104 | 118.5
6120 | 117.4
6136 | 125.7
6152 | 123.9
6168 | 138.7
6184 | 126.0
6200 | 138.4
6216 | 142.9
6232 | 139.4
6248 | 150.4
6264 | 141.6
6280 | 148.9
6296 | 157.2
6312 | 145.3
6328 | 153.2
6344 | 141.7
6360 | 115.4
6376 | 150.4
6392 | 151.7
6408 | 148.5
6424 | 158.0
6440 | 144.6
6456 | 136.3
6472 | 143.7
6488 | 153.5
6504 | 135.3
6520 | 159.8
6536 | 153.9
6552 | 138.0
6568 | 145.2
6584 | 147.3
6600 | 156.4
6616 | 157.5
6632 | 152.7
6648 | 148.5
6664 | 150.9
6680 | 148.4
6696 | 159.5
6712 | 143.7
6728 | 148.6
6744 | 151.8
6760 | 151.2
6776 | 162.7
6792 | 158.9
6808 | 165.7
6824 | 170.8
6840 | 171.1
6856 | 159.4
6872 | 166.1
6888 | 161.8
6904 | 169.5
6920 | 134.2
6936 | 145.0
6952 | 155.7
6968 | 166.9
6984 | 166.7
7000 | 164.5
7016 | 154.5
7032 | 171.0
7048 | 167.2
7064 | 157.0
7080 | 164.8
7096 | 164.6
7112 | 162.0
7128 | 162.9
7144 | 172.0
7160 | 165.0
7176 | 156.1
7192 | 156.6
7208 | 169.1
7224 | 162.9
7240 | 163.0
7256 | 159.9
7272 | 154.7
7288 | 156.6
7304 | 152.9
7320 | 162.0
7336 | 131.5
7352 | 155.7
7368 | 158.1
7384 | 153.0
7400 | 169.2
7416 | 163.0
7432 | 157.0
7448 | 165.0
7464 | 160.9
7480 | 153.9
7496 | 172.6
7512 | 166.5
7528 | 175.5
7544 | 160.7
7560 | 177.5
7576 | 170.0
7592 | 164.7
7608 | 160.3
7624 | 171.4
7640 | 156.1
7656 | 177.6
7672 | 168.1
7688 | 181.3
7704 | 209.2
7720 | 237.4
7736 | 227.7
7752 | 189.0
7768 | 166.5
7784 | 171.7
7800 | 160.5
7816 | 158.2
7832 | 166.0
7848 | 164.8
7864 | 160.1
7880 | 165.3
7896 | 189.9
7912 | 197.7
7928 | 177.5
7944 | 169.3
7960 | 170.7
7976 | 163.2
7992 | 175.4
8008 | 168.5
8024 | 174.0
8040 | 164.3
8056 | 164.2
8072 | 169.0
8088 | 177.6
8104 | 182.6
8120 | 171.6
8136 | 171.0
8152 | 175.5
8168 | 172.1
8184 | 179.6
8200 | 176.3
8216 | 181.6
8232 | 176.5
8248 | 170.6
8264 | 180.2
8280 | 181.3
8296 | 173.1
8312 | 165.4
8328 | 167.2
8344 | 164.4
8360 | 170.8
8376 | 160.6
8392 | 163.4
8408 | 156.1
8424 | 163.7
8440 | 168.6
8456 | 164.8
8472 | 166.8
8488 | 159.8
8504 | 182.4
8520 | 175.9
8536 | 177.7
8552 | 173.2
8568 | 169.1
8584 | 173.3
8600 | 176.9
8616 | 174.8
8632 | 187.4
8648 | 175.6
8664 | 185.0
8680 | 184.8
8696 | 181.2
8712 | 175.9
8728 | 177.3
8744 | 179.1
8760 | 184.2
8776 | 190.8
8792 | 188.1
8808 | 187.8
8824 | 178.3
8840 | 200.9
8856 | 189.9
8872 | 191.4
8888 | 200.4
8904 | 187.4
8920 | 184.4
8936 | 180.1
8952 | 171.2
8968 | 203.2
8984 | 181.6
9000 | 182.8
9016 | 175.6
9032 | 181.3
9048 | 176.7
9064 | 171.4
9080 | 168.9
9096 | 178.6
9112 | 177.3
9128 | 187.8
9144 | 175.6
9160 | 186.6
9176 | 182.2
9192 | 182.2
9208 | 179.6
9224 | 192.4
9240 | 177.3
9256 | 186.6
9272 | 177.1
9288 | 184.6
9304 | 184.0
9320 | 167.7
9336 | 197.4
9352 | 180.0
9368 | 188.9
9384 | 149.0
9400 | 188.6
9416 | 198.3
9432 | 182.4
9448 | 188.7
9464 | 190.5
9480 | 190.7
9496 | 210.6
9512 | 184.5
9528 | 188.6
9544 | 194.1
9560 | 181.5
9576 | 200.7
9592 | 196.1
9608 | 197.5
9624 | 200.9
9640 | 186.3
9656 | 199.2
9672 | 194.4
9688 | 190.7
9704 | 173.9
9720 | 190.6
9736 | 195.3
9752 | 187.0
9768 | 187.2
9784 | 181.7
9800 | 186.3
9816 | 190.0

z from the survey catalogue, 0.175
